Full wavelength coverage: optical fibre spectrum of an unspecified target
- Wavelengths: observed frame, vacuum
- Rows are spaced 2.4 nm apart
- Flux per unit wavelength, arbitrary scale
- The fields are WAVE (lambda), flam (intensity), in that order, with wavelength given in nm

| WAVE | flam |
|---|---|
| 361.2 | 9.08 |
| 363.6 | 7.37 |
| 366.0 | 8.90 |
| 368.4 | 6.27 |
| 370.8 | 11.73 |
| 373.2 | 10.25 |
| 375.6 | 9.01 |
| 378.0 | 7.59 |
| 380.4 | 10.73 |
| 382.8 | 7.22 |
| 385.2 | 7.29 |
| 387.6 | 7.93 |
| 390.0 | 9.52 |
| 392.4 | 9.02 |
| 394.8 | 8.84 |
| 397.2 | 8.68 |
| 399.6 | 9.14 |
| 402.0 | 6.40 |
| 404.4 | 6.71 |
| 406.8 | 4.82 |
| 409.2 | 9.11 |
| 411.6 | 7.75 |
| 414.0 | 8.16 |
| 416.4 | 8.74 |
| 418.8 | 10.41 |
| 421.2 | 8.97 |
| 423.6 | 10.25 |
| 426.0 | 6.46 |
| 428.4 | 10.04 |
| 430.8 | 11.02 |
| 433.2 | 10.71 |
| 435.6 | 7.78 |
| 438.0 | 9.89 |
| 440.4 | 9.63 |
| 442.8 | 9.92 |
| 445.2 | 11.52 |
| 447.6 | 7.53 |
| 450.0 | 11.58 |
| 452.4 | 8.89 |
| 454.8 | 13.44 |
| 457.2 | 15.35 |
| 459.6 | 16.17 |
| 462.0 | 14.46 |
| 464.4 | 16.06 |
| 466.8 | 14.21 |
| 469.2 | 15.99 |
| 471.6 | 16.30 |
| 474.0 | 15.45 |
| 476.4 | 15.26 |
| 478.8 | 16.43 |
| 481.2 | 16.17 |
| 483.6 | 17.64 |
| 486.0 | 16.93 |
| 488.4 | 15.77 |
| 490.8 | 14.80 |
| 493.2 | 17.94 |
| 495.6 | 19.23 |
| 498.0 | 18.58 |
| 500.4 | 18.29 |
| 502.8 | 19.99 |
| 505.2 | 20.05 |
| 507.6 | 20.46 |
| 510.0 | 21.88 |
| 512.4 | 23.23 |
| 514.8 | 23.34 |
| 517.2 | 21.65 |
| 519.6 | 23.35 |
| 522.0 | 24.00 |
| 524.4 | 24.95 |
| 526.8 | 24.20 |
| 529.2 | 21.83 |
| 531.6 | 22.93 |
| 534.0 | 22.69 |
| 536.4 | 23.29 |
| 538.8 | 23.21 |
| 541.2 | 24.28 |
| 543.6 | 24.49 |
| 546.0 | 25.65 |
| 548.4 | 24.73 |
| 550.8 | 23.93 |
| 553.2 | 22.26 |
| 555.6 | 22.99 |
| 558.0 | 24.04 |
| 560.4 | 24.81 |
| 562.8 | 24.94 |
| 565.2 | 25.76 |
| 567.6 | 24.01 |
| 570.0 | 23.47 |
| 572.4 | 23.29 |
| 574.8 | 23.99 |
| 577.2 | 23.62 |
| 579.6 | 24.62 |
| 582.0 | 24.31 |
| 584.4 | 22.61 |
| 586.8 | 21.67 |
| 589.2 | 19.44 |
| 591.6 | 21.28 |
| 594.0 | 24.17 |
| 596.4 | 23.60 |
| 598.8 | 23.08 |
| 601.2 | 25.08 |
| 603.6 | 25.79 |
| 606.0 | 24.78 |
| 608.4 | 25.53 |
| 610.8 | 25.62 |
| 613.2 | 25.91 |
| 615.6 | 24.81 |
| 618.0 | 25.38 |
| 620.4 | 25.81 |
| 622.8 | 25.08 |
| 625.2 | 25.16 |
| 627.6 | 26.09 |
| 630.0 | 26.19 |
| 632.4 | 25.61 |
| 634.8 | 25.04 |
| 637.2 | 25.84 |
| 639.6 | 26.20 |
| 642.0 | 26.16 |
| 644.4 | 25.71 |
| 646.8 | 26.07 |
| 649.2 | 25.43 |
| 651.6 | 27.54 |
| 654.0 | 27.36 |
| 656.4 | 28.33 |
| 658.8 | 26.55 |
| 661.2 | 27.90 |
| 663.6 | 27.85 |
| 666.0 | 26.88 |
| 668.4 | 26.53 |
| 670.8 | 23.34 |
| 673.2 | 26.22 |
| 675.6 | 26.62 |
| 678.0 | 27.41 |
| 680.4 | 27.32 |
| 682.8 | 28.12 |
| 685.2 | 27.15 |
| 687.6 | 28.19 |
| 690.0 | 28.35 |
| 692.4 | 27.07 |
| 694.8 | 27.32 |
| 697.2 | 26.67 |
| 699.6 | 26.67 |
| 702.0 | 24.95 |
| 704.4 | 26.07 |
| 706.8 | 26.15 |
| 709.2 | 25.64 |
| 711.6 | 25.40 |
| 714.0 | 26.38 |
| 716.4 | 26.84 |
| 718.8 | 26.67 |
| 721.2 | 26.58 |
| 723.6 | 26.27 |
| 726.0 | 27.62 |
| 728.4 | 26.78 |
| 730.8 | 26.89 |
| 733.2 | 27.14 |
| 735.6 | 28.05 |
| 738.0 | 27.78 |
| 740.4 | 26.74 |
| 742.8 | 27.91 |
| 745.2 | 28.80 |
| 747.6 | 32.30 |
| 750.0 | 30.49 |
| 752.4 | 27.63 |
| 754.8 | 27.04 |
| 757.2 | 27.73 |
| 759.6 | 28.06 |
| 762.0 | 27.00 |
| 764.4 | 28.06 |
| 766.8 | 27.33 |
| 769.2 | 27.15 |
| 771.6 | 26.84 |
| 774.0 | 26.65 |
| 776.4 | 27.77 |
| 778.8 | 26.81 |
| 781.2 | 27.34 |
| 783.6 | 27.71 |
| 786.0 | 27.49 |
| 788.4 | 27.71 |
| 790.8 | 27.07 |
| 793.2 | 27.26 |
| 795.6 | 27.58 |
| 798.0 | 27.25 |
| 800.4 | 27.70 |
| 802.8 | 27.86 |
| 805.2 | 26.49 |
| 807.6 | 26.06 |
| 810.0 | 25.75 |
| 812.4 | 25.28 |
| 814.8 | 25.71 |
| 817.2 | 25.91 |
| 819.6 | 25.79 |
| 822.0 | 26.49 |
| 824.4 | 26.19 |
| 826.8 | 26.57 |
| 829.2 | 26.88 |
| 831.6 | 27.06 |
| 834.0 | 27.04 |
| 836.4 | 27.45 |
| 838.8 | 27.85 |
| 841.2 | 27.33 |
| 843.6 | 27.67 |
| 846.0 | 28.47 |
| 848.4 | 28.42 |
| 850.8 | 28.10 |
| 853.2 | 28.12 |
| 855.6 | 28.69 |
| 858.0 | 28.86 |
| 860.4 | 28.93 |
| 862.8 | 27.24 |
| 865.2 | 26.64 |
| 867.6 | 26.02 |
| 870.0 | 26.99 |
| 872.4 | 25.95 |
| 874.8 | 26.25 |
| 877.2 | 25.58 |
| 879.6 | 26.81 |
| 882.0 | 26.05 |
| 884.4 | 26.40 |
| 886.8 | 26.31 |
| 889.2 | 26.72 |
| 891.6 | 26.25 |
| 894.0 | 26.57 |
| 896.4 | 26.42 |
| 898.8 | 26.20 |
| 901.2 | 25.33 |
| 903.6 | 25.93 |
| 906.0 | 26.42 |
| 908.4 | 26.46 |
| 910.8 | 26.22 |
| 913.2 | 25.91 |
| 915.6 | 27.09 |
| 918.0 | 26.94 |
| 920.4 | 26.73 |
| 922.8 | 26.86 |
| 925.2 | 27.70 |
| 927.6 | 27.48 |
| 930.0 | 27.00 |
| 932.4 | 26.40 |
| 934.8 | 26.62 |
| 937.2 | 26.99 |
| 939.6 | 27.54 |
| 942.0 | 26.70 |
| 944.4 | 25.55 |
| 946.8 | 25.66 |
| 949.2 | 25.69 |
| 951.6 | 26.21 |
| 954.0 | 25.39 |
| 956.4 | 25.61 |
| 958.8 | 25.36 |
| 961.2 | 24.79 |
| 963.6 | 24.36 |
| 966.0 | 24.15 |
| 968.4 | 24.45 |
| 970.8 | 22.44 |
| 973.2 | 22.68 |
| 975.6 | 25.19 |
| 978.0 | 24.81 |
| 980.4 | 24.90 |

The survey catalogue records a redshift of 0.14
